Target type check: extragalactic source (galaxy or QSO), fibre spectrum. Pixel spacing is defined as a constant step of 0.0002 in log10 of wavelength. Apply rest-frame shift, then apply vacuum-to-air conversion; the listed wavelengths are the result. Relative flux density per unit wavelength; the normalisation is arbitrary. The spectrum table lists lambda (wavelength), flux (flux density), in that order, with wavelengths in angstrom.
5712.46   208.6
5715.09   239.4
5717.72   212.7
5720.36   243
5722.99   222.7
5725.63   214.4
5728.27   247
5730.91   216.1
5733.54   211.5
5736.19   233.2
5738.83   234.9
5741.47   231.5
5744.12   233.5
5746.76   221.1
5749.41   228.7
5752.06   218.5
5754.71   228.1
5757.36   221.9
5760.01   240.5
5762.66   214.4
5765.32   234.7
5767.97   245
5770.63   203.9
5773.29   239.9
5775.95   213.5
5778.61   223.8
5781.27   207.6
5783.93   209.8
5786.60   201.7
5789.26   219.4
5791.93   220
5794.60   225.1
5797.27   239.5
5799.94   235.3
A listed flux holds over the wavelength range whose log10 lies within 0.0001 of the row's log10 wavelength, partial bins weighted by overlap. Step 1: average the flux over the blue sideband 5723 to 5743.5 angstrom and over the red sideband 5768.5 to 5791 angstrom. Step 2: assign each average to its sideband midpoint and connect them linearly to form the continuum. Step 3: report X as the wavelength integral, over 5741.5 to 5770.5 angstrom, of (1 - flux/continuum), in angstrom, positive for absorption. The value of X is -0.8 angstrom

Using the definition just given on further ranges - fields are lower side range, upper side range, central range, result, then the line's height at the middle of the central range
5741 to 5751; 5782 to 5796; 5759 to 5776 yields -0.5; 222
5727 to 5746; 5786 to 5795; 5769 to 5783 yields 0.1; 220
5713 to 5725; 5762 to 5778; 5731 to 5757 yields 0.0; 226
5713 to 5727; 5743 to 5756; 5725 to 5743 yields -0.1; 226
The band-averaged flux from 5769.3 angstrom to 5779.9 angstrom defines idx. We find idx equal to 220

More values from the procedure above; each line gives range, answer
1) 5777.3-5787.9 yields 211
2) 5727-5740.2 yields 229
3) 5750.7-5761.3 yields 227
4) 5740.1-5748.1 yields 229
